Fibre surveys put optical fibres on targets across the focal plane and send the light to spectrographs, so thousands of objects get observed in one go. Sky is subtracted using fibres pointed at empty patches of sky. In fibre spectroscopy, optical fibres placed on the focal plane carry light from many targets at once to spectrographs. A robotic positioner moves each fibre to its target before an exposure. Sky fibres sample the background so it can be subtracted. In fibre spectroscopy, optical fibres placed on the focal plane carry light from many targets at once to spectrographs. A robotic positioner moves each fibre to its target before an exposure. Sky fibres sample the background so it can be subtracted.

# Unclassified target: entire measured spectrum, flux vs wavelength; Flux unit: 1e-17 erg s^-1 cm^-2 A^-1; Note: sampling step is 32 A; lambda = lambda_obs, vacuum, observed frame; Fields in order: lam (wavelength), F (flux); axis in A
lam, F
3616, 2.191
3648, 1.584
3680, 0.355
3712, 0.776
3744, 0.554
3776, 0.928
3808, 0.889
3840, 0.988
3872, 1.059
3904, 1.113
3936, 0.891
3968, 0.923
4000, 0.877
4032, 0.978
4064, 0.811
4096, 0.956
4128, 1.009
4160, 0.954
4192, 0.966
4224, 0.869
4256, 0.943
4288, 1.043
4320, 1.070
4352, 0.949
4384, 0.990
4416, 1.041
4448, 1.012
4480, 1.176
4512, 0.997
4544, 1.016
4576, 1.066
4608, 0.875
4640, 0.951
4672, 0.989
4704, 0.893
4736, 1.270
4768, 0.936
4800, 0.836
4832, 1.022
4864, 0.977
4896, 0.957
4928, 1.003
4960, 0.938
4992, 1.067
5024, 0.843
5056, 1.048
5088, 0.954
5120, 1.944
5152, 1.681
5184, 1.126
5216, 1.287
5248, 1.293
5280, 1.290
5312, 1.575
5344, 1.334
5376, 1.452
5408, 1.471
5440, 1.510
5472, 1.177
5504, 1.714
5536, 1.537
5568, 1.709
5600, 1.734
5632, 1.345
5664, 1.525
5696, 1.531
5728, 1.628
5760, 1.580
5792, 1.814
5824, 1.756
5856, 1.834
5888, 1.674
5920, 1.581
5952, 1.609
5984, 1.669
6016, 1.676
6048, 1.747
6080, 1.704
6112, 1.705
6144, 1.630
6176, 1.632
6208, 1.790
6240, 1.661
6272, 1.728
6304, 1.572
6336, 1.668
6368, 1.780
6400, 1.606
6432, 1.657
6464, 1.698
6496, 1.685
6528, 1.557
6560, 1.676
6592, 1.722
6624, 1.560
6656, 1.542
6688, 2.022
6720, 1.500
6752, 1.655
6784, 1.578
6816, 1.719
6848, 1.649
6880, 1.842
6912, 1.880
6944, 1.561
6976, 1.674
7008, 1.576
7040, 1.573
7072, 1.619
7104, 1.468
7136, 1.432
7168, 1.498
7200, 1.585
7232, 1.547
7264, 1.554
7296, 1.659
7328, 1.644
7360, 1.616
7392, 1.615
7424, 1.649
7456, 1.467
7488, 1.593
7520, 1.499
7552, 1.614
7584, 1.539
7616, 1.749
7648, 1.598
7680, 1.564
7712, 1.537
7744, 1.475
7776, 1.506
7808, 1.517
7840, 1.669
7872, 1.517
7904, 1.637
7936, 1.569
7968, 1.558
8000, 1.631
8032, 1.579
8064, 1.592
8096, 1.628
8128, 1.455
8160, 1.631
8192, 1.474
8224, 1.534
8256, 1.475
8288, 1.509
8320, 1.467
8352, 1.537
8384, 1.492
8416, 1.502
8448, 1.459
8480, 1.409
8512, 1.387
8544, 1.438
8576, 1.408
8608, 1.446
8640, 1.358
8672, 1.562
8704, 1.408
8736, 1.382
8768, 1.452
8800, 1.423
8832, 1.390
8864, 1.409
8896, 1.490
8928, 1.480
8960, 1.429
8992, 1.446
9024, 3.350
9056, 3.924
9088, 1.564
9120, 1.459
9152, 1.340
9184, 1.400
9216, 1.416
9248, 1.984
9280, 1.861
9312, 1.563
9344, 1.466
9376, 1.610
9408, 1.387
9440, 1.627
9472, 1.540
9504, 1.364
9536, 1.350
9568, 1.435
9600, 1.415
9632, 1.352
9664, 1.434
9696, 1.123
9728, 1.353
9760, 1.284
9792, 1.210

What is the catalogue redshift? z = 0.377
